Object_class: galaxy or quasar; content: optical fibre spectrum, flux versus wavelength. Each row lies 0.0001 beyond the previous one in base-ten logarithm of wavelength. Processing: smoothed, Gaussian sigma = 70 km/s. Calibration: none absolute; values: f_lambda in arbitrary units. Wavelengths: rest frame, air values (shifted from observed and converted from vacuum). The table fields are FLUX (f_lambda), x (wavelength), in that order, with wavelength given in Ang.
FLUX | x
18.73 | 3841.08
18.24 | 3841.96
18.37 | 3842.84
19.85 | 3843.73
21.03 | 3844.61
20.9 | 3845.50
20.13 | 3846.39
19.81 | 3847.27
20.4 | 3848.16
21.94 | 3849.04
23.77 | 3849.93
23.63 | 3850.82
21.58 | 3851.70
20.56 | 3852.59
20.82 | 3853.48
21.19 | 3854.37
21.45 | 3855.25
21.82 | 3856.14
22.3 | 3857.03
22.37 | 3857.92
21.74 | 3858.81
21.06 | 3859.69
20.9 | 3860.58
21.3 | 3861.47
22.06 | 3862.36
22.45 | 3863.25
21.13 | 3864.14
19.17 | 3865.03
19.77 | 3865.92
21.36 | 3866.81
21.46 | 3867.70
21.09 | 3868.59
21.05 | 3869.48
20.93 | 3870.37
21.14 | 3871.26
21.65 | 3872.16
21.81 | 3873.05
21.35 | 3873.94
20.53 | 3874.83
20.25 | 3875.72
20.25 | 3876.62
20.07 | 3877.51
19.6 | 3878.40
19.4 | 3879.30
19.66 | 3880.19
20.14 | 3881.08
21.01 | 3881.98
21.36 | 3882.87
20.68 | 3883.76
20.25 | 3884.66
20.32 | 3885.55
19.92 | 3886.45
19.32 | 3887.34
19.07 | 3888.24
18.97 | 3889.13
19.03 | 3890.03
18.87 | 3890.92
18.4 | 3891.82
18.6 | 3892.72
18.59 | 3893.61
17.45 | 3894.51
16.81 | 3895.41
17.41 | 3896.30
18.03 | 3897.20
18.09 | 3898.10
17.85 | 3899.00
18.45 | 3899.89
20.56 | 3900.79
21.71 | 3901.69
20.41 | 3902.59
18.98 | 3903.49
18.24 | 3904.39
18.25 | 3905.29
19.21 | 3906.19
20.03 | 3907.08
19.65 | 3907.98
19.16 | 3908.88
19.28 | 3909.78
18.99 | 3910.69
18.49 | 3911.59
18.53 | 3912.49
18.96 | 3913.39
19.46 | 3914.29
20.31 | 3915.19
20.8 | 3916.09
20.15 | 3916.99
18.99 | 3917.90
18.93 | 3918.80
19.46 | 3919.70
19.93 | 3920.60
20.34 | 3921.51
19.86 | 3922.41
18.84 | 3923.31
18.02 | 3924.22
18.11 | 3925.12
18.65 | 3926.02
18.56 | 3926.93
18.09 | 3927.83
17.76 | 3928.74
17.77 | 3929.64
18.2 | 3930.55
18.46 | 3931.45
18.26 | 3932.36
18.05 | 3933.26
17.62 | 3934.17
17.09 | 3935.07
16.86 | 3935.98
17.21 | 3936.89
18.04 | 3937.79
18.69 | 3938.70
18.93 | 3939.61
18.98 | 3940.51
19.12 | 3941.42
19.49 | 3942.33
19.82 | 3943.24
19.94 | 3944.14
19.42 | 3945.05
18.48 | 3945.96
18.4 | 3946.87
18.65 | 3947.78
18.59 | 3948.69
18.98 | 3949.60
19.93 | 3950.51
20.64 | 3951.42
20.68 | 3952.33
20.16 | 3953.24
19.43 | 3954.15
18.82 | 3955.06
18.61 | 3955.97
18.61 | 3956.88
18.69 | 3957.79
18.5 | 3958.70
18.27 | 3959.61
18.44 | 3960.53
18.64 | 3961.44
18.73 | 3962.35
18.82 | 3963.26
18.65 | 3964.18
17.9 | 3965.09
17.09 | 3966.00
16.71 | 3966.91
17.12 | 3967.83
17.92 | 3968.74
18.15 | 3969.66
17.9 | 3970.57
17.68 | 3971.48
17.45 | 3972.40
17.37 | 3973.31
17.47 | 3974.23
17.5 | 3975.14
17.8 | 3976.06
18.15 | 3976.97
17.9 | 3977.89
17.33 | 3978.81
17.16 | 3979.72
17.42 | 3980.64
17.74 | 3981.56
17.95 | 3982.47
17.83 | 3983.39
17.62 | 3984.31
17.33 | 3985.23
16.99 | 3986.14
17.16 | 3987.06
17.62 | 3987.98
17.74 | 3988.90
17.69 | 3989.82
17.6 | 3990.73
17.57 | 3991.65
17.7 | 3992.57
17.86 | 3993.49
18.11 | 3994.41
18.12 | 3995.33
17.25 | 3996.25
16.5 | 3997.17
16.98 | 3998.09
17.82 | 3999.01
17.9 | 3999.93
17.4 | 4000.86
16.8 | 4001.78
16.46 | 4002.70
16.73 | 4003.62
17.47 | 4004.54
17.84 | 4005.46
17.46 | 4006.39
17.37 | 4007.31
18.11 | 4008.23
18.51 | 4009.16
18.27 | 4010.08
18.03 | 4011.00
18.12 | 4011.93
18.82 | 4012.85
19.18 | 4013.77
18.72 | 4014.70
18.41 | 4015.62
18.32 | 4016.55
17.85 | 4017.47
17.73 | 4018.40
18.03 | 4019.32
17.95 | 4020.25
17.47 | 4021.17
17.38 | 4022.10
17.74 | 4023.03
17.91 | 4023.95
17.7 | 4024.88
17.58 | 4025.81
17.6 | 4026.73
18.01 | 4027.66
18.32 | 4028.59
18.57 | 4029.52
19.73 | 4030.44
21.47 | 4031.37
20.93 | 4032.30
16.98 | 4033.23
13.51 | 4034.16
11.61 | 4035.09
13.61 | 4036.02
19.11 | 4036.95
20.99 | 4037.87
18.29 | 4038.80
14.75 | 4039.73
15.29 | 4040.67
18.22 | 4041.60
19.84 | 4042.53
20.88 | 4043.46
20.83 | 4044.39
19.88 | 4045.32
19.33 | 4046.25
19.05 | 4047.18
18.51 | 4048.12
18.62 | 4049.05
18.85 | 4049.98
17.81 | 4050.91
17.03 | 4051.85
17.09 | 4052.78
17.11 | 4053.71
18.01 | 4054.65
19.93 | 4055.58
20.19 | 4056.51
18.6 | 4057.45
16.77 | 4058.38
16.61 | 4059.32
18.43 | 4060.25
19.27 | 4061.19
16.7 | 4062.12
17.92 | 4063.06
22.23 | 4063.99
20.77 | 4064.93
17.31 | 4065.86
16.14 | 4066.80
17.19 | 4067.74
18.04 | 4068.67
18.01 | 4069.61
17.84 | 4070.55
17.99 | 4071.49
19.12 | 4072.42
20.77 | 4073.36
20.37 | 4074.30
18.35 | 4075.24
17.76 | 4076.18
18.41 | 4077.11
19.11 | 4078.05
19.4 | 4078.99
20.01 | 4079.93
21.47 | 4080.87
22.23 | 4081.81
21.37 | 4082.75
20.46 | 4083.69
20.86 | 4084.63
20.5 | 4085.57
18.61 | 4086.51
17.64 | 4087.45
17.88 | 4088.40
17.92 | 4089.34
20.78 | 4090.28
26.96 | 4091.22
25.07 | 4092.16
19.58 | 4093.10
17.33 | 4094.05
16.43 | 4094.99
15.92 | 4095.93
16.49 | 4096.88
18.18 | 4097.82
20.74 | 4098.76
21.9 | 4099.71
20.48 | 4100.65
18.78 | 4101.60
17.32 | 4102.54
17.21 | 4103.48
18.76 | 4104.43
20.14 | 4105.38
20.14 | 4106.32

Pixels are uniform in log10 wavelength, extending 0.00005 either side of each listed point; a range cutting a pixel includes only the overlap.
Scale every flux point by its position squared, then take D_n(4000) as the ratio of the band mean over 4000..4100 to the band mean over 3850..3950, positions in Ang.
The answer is 1.02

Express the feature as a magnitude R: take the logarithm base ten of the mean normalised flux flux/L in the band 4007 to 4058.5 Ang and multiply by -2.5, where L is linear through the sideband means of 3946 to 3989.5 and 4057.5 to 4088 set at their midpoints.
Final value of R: 0.03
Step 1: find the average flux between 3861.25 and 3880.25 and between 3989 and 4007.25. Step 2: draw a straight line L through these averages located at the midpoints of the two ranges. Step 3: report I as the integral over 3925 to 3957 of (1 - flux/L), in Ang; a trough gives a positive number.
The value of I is 0.4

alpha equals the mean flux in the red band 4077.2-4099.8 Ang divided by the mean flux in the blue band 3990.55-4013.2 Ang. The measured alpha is 1.12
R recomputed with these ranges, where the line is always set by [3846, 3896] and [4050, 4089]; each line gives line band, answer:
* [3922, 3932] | 0.10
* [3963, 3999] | 0.12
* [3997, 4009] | 0.12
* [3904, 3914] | 0.07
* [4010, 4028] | 0.07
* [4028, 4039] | 0.08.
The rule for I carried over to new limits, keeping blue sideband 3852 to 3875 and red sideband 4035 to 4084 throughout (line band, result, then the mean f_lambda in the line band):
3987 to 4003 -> 1.6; 17.5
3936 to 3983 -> 3.6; 18.4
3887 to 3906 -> 1.9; 18.7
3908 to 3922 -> 0.7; 19.5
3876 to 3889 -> 0.6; 20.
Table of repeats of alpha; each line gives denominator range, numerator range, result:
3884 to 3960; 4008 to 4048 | 0.96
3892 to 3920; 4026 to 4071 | 0.95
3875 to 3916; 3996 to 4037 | 0.91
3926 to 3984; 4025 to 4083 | 1.01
